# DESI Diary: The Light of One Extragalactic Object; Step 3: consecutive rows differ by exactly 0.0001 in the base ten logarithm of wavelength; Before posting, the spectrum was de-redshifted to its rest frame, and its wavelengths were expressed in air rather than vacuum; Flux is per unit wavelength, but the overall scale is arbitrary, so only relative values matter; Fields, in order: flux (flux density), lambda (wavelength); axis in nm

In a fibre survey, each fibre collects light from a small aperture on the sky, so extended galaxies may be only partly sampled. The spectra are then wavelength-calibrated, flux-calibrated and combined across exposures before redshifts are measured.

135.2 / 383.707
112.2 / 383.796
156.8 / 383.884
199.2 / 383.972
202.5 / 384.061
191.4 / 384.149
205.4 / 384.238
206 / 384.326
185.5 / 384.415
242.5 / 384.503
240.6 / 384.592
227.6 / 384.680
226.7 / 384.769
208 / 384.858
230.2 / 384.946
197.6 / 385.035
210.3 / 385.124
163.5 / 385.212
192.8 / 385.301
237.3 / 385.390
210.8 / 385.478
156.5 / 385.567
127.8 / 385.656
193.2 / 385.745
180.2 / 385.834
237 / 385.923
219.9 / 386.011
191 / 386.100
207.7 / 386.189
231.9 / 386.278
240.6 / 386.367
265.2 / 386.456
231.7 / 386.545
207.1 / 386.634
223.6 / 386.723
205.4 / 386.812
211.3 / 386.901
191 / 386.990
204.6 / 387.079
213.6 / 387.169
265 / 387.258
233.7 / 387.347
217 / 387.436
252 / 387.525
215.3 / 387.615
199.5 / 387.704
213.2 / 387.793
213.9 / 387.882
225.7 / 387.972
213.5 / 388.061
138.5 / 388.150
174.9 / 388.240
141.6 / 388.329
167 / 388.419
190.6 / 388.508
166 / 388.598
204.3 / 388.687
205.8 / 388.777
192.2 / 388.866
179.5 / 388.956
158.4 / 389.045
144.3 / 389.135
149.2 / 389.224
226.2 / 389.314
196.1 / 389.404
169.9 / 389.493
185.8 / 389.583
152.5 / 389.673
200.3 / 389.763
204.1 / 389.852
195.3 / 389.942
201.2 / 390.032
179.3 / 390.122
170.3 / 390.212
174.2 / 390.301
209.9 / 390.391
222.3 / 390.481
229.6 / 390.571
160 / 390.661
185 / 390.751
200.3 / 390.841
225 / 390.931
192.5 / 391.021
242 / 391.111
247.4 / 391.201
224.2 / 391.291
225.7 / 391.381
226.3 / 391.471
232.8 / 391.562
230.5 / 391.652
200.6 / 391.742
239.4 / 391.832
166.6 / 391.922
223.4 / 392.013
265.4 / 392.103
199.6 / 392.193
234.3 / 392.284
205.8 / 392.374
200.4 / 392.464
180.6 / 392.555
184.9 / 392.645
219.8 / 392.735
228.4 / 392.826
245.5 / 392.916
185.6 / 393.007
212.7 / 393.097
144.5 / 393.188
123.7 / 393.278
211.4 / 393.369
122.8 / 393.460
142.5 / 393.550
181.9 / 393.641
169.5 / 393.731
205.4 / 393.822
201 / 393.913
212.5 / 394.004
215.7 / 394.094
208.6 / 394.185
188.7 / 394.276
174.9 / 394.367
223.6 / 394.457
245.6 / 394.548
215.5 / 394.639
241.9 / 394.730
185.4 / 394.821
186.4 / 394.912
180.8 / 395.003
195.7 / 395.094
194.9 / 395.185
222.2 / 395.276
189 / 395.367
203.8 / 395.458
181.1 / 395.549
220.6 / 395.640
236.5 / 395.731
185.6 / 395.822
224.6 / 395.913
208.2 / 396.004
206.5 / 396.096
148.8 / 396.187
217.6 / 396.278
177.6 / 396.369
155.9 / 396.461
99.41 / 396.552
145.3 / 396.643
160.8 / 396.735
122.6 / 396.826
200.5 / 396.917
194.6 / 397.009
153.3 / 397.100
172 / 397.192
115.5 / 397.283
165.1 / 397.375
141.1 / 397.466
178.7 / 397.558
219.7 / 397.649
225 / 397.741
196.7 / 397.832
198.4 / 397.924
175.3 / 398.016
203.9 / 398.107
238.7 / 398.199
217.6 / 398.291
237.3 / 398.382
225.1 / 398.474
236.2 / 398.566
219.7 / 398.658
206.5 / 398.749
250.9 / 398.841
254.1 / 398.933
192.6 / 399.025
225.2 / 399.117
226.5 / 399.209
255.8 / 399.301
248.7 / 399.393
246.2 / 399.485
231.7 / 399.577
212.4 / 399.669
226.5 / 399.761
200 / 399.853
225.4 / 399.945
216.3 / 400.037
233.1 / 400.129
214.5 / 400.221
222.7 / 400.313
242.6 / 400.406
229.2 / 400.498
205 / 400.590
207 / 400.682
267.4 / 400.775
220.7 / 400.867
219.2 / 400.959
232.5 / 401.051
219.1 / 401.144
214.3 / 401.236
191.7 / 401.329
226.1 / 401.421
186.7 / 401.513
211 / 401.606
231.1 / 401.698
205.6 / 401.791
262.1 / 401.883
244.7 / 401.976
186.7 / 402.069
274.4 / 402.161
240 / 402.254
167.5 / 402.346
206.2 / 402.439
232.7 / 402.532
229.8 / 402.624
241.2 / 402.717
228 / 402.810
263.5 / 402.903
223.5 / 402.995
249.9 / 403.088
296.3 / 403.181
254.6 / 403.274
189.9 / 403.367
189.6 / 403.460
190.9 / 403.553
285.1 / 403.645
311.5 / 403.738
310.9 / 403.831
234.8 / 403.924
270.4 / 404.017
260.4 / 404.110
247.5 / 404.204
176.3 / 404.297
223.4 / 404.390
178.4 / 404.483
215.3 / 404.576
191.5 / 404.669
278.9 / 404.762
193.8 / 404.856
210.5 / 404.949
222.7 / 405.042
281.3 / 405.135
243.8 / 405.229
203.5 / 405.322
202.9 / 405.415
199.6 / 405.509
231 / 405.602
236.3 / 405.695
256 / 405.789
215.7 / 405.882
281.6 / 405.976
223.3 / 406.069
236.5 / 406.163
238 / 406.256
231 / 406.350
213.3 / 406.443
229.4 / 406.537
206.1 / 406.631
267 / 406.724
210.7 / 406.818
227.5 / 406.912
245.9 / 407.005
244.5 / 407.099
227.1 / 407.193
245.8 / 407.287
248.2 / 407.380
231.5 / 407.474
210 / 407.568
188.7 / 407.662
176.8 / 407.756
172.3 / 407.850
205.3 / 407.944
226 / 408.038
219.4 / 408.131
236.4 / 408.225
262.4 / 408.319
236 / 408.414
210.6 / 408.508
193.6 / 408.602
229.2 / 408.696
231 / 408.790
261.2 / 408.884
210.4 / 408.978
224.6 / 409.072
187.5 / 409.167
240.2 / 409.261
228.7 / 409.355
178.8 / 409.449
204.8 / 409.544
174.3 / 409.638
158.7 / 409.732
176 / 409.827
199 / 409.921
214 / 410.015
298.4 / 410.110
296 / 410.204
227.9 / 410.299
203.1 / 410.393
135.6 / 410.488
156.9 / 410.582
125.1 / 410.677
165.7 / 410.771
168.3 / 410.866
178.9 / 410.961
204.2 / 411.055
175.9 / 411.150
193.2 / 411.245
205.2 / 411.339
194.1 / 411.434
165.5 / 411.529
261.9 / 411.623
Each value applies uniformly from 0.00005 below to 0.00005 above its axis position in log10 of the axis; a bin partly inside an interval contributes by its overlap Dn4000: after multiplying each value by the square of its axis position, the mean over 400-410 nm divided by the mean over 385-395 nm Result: 1.21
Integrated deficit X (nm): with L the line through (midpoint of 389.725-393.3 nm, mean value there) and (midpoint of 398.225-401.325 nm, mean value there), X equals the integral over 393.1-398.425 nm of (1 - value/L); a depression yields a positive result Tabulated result 0.70 nm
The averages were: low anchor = 207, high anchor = 226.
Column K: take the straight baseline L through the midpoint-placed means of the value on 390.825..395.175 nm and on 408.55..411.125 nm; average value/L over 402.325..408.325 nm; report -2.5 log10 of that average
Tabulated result -0.14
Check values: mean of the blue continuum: 204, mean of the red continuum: 202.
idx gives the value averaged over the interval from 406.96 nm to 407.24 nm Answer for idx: 239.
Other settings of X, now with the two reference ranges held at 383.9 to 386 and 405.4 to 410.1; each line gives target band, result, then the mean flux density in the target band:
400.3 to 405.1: -0.28 nm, 229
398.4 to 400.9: -0.15 nm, 228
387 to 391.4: 0.18 nm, 198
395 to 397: 0.24 nm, 186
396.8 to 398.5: 0.19 nm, 189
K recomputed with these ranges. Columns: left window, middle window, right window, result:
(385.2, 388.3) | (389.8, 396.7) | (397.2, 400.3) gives 0.06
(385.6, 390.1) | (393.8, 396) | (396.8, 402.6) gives 0.01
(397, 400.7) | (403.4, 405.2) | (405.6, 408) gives -0.06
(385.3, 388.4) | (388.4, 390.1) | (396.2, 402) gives 0.13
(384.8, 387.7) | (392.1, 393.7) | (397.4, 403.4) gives 0.13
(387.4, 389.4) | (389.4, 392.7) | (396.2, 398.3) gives -0.11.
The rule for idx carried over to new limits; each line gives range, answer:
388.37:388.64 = 174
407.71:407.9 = 175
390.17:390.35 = 174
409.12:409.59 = 208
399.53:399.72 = 222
